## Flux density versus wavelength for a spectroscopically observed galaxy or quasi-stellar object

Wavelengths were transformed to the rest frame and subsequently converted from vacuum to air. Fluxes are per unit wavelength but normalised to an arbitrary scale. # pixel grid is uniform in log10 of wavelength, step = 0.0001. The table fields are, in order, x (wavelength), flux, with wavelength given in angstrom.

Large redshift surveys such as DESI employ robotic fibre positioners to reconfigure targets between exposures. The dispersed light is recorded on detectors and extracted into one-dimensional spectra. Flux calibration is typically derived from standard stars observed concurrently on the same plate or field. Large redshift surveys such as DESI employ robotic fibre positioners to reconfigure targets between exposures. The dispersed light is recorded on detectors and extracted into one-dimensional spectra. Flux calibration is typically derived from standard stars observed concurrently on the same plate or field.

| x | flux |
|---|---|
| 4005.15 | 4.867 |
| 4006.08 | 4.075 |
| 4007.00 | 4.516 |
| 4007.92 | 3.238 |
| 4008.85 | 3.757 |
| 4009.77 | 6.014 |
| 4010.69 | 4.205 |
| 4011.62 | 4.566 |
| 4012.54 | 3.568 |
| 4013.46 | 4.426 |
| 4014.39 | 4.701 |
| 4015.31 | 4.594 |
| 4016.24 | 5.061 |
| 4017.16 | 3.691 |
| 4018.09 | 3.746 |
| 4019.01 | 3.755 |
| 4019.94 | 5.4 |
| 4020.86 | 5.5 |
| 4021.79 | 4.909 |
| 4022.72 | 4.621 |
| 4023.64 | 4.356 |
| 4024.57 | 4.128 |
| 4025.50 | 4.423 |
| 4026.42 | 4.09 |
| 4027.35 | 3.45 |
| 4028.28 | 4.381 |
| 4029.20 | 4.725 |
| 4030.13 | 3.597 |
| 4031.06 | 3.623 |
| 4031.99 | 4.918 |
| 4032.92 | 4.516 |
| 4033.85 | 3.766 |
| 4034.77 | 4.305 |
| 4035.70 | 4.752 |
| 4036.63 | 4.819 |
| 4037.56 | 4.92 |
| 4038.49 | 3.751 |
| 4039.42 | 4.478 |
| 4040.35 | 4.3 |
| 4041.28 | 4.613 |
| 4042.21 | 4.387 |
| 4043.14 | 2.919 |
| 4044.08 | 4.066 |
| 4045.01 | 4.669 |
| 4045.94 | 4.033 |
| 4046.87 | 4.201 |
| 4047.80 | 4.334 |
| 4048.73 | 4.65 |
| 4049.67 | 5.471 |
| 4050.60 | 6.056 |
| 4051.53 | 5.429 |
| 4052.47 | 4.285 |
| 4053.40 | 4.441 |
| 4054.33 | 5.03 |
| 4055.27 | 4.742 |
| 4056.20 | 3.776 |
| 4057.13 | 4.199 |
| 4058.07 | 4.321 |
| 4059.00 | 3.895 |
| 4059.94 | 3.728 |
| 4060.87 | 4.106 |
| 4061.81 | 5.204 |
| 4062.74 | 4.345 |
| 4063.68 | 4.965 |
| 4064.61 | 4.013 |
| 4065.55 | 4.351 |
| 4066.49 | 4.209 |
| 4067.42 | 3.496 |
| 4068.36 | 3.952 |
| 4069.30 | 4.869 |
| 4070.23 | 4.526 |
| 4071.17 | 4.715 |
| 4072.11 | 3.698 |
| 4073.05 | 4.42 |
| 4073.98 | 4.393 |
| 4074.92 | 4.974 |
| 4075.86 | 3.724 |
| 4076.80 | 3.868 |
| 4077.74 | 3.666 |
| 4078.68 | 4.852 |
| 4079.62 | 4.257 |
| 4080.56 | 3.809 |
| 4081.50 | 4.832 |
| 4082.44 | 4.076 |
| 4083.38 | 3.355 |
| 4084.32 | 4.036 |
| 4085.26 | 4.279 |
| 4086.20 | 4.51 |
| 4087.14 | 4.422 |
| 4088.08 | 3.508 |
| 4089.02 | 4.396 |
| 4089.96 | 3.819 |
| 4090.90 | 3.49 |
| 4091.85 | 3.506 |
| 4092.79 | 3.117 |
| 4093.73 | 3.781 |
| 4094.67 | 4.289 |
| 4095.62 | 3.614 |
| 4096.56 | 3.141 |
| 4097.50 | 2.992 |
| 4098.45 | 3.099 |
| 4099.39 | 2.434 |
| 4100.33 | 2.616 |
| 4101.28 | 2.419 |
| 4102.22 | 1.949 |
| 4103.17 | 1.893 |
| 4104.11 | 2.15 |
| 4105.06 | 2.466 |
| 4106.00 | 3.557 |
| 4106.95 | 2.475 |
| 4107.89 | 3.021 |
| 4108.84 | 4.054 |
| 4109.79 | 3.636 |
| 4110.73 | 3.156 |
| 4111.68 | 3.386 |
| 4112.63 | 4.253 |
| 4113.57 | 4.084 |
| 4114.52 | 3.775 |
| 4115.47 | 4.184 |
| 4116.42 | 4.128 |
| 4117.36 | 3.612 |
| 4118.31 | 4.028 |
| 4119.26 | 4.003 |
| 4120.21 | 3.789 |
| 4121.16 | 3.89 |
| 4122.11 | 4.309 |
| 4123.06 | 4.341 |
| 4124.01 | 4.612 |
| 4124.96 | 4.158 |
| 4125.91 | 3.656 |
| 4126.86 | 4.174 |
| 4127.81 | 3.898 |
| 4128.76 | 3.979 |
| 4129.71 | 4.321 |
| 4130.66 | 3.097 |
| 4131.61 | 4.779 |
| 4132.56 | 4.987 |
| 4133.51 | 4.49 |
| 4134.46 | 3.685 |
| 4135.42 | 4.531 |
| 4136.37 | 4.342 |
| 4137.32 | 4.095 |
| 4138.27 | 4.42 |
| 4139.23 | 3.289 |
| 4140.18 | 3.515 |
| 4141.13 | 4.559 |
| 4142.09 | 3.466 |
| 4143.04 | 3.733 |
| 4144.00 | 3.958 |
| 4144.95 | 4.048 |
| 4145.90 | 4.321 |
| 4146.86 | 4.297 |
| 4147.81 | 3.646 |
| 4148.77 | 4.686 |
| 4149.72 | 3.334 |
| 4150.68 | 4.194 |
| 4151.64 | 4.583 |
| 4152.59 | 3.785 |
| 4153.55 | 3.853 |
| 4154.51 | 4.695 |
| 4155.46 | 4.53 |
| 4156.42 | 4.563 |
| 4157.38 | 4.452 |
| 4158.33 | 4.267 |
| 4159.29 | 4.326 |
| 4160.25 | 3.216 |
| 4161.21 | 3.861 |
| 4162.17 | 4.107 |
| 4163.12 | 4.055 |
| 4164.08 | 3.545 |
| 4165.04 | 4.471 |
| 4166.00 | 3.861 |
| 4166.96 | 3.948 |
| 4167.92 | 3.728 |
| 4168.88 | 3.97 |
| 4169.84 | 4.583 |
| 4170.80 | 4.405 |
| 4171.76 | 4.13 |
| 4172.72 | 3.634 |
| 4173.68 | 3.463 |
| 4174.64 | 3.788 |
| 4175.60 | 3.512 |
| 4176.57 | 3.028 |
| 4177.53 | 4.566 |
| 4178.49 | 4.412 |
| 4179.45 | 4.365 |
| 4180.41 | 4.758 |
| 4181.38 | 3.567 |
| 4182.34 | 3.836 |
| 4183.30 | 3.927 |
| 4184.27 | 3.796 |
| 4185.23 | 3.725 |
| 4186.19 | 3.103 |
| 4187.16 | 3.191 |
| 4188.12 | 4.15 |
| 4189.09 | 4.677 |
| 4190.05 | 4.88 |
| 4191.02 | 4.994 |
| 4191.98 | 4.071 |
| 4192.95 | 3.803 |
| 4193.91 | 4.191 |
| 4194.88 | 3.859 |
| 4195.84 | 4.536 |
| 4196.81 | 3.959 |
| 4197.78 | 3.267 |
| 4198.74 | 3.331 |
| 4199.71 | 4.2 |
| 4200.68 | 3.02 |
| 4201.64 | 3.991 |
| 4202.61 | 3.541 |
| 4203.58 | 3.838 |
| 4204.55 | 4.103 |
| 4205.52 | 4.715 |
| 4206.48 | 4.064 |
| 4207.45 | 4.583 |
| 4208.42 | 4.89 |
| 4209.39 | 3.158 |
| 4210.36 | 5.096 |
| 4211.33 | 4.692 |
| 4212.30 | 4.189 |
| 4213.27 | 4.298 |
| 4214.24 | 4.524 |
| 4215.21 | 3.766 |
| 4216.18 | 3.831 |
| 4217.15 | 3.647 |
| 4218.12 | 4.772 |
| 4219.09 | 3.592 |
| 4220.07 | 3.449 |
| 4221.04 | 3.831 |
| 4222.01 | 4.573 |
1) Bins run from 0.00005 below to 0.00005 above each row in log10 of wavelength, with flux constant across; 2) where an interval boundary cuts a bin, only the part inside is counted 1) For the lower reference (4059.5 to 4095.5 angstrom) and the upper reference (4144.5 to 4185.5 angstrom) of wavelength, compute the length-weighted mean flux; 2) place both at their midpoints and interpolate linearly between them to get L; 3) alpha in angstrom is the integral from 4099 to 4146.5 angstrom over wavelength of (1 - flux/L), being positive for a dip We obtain 4.29 angstrom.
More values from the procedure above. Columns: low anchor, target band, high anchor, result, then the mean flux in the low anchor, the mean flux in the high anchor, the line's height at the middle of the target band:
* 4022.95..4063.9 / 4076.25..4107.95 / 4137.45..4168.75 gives 5.8 angstrom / 4.39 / 4.04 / 4.23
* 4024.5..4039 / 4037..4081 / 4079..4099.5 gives -3.5 angstrom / 4.27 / 3.79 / 4.04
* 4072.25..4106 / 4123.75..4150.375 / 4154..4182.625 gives -1.3 angstrom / 3.6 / 4.06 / 3.88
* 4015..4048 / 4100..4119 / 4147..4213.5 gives 4.2 angstrom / 4.33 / 4.05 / 4.18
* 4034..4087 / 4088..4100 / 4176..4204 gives 2.2 angstrom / 4.36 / 3.95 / 4.25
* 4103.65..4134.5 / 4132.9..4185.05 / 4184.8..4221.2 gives -1.5 angstrom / 3.83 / 4.04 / 3.93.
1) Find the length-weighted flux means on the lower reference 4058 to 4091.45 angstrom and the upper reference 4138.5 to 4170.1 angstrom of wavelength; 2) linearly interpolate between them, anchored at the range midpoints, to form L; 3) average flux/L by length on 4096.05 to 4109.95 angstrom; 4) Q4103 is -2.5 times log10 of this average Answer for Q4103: 0.43 mag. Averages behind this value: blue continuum 4.19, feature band 2.78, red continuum 4.04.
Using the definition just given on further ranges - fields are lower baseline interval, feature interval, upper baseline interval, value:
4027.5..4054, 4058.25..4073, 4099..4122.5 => -0.06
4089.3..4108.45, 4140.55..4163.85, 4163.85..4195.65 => -0.12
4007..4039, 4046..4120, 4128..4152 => 0.08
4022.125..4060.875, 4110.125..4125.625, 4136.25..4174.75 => 0.05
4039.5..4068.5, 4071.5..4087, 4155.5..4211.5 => 0.04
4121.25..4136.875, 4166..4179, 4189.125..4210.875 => 0.06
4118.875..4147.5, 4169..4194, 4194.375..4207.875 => -0.01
